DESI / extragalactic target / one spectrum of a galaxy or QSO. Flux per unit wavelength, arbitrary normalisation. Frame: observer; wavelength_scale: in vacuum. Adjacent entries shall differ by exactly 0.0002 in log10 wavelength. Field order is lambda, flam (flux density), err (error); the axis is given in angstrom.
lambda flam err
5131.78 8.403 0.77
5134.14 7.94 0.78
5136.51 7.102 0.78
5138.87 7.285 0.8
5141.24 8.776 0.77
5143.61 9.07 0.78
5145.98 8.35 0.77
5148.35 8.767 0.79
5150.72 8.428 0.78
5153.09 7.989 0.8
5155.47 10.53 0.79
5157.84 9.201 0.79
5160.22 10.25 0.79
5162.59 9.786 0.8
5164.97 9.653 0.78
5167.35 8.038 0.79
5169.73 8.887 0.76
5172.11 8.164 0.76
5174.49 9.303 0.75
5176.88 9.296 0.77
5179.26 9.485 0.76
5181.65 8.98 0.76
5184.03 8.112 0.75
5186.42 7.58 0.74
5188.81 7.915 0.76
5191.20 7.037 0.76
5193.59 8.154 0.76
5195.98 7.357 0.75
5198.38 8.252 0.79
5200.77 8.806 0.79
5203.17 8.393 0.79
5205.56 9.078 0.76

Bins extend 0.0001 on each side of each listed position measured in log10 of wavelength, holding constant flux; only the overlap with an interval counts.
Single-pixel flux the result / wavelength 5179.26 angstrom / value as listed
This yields 9.485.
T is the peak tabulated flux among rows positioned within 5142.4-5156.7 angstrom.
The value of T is 10.53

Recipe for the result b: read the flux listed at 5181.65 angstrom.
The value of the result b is 8.98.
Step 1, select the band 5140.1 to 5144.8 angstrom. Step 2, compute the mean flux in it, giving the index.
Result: 8.92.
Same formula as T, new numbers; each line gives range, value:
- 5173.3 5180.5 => 9.485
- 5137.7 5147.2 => 9.07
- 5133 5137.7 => 7.94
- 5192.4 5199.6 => 8.252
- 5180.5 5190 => 8.98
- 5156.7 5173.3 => 10.25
